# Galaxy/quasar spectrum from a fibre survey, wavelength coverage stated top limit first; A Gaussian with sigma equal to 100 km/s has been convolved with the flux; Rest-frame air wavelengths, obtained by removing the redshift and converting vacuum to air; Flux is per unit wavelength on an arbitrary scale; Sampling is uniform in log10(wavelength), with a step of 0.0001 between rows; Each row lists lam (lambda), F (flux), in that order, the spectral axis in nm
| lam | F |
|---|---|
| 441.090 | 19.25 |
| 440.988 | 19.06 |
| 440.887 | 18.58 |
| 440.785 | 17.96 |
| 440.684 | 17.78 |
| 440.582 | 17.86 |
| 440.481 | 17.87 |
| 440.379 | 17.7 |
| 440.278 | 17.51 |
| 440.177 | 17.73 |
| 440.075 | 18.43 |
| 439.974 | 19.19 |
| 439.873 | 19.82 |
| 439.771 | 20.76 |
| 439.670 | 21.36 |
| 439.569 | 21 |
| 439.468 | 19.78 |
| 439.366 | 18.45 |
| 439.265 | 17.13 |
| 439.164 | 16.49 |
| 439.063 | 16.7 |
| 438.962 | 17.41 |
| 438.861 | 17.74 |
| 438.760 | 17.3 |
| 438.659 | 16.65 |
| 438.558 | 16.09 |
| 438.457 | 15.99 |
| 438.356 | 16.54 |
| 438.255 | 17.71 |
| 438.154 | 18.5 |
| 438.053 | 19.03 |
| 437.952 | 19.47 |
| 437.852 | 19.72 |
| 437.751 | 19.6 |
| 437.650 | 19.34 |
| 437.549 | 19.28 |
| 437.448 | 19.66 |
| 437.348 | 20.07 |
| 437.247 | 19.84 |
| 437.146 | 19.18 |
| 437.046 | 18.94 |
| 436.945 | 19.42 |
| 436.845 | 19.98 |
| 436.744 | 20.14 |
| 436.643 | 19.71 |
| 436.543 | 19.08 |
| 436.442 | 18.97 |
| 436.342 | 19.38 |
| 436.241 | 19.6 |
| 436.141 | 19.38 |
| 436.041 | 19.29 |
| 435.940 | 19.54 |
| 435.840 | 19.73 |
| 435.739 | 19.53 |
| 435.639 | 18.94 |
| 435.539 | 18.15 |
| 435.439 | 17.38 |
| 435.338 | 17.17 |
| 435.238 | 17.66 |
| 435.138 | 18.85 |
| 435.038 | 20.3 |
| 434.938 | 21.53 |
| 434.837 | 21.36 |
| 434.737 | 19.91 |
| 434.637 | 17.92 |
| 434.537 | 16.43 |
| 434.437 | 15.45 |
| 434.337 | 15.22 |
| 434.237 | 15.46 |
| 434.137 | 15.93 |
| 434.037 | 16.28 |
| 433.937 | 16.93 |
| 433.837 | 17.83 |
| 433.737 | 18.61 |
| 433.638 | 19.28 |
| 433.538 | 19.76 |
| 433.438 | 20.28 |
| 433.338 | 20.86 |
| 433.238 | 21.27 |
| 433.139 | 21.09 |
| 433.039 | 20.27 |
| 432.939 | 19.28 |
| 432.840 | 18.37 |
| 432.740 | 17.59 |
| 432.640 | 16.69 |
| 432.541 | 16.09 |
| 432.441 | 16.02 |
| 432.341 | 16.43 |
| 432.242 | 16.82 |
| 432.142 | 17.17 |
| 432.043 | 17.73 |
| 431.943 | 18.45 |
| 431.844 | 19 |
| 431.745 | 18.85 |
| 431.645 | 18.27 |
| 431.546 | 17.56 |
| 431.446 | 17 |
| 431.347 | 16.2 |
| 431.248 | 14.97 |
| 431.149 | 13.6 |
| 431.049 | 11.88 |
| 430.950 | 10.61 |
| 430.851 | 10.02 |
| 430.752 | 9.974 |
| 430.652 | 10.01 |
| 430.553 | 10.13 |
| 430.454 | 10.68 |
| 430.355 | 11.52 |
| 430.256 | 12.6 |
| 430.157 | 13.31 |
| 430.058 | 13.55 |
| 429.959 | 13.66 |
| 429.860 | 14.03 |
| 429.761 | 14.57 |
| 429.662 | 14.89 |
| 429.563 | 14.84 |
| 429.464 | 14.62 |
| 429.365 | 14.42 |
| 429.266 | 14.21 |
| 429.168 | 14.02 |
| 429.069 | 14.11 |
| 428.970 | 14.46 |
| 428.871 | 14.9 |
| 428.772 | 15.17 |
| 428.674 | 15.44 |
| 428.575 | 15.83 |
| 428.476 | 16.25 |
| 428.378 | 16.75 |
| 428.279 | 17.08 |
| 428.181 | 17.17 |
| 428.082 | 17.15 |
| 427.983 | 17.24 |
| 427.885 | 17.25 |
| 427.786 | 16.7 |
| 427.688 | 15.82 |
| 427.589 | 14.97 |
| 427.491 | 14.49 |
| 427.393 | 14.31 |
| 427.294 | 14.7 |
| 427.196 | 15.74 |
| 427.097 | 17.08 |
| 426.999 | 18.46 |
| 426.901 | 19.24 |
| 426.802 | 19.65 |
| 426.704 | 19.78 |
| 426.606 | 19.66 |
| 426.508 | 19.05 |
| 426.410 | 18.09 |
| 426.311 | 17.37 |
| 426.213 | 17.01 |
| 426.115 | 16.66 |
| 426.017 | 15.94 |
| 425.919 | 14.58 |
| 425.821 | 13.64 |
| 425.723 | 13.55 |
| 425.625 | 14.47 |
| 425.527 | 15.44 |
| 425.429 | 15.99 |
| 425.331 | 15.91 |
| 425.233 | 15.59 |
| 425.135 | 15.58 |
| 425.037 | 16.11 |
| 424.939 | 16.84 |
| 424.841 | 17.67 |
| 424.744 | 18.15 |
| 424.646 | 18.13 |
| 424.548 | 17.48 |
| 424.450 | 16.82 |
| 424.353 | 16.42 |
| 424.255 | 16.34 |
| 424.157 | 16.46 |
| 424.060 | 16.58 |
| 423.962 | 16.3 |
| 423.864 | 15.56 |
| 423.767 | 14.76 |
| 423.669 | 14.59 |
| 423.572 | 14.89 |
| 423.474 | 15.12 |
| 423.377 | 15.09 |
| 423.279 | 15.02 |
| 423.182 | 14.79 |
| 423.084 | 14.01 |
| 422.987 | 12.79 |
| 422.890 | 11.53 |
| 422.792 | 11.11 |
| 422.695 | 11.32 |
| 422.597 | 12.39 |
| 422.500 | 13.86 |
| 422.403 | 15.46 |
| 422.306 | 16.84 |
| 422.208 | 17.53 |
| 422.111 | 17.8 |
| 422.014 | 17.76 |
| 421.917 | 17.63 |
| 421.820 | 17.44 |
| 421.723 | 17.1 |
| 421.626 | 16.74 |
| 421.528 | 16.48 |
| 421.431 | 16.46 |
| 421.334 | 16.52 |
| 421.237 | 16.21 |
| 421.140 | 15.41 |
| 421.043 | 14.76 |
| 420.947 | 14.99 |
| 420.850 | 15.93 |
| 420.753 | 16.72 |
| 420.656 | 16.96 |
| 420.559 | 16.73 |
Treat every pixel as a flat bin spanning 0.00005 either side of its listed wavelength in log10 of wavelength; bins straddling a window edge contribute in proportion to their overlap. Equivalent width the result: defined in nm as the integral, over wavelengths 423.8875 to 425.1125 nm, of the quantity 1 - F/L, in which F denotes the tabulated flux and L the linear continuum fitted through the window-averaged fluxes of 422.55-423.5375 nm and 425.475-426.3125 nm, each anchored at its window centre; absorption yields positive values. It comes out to -0.22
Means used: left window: 13.3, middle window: 16.9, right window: 15.3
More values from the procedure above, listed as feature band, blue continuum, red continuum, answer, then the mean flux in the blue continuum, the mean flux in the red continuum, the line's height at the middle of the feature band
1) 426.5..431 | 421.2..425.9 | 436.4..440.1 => 0.47 nm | 15.6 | 18.8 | 16.7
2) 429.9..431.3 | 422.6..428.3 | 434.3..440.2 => 0.43 nm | 16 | 18.7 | 17.2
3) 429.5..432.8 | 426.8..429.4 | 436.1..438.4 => 0.46 nm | 16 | 19.2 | 17.1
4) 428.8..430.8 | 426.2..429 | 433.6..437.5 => 0.47 nm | 16.8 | 18.7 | 17.3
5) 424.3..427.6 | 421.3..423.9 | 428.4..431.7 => -0.46 nm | 15.2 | 13.9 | 14.6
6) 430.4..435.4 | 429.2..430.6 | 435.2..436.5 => -0.22 nm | 13.4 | 18.8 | 16.1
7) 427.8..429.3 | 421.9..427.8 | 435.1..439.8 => 0.08 nm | 15.9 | 18.7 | 16.8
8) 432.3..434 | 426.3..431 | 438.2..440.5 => -0.24 nm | 15.1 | 18.1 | 16.3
